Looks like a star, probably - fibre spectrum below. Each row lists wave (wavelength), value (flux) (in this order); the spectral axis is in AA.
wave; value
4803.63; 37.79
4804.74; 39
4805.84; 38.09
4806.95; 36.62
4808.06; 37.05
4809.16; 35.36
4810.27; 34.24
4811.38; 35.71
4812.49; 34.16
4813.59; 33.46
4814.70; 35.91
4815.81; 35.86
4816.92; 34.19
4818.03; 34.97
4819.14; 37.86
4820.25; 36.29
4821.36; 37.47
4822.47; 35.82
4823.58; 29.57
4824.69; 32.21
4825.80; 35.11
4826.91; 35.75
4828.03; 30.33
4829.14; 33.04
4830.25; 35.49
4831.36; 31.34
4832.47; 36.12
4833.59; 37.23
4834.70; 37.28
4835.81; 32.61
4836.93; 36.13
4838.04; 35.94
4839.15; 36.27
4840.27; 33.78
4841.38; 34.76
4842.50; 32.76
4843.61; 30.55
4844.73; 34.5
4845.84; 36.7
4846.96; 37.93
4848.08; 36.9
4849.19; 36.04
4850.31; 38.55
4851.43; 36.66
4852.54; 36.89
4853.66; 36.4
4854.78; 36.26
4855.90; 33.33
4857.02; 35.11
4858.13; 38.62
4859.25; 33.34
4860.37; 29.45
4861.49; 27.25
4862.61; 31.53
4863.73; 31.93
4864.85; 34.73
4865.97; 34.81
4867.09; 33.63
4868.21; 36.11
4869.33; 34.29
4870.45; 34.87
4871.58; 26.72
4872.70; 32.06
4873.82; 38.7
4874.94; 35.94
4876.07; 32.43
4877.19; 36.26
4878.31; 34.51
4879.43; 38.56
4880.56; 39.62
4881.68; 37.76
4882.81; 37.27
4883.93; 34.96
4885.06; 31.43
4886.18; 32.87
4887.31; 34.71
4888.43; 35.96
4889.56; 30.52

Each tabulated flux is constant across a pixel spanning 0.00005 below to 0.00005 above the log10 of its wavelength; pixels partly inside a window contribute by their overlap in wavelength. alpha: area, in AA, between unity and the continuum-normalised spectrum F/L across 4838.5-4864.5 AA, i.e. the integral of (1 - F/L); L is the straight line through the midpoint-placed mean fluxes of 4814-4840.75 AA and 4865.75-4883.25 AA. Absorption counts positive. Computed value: 0.3 AA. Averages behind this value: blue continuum 34.8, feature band 34.6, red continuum 35.2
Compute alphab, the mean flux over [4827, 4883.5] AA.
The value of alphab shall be 34.8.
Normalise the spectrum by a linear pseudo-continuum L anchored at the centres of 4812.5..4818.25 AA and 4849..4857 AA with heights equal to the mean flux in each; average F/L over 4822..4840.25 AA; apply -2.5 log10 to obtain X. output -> 0.032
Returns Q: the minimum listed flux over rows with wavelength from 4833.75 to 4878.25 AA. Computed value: 26.72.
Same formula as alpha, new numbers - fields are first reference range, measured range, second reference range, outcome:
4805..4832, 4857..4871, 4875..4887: 0.8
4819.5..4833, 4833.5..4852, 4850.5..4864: -0.8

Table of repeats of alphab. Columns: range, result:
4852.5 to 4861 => 34.7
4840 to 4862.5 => 34.7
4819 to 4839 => 34.7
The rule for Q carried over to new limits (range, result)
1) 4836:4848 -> 30.55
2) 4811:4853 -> 29.57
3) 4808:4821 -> 33.46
